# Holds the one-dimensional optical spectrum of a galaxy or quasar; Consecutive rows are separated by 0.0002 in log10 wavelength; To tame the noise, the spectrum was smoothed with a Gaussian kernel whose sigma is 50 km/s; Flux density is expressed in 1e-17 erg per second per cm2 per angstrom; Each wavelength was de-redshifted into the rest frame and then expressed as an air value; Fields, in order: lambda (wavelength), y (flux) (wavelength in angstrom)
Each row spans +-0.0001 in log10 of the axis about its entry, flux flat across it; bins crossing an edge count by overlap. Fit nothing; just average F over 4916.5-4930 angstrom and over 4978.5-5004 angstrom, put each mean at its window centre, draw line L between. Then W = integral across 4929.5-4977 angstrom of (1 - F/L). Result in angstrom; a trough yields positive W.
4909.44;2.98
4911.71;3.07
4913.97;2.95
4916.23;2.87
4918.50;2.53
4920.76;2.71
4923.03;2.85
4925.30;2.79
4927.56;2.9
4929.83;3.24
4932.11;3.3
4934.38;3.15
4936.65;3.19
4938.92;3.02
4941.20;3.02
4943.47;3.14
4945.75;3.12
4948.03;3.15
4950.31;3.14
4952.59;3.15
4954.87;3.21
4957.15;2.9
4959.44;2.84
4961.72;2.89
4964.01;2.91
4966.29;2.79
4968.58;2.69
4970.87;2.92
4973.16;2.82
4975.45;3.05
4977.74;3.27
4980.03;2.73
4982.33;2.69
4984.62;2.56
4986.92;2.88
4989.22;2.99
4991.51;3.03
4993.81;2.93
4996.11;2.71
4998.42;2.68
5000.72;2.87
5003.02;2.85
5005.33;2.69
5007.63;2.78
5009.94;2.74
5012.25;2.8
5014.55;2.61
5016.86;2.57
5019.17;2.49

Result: -3.63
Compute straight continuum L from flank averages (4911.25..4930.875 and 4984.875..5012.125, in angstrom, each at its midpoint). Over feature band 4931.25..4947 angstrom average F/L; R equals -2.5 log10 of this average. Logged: -0.10 mag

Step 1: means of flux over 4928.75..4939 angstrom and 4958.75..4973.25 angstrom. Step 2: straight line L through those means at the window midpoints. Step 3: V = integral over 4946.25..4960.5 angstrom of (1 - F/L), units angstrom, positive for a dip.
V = -0.42 angstrom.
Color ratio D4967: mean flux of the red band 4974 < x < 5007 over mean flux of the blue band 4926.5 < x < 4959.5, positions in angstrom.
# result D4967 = 0.9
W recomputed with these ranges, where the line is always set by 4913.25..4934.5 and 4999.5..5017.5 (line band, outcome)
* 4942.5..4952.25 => -0.9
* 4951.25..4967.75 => -0.6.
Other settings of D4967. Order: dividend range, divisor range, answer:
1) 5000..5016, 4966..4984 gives 0.96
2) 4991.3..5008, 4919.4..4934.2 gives 0.94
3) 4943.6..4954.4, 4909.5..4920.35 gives 1.10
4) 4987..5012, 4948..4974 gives 0.96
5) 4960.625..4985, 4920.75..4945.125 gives 0.94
